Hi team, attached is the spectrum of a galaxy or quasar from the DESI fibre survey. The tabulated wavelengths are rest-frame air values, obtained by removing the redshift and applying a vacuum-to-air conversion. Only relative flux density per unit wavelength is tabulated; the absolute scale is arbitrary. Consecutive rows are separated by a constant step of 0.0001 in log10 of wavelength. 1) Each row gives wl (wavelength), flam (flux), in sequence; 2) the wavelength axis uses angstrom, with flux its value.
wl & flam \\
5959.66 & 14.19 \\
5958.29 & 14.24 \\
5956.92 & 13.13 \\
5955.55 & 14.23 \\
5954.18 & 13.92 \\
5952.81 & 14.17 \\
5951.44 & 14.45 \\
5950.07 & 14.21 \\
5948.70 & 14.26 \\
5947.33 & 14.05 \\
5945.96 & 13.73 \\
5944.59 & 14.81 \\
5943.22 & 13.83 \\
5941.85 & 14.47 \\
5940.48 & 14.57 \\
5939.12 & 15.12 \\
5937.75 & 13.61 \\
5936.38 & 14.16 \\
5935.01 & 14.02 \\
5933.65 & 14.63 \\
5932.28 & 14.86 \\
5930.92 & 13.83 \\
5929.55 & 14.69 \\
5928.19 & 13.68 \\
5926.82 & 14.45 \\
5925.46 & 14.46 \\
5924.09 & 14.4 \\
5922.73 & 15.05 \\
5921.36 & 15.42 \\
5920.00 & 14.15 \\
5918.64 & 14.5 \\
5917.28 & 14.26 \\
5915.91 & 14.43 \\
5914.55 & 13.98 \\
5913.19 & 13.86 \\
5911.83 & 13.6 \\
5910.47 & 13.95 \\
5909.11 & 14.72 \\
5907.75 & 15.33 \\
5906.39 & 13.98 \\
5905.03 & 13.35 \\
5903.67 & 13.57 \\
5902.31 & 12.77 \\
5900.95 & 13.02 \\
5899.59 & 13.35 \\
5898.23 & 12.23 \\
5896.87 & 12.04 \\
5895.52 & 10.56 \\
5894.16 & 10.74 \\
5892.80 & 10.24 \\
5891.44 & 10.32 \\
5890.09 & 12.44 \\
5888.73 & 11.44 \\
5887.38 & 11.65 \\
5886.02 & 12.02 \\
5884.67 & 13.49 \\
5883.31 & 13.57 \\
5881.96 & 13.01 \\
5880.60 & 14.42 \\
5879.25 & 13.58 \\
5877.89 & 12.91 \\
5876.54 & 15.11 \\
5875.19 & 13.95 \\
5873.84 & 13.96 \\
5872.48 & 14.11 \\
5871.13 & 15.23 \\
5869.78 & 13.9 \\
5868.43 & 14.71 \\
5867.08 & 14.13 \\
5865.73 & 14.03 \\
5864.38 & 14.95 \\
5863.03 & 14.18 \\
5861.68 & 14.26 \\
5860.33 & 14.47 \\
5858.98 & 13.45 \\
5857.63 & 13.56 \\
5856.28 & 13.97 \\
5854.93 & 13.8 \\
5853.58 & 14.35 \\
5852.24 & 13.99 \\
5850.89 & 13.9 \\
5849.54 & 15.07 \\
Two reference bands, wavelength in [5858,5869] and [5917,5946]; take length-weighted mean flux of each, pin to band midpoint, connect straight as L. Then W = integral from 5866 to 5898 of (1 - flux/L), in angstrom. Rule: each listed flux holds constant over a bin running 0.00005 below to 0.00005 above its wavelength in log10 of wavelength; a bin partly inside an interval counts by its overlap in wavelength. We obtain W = 3.0 angstrom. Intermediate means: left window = 14.2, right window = 14.4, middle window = 12.9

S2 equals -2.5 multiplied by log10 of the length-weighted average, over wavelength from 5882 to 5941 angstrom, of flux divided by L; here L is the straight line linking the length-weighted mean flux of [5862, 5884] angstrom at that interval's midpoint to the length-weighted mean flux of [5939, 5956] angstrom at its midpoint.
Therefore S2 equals 0.05 mag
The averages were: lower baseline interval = 14.1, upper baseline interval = 14.3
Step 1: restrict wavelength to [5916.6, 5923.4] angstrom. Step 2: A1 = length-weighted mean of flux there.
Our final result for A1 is 14.7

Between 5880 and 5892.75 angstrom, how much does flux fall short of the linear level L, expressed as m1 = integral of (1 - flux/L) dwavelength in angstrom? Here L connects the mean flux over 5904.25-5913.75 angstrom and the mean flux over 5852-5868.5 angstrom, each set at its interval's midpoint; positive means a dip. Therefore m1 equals 1.6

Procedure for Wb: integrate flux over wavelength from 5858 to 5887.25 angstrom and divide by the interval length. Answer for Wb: 13.9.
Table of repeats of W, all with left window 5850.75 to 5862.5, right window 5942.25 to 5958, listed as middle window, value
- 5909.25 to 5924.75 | -0.3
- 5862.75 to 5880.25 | -0.3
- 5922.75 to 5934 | -0.3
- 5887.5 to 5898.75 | 2.2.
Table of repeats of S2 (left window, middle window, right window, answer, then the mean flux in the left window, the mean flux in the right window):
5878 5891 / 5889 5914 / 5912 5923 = 0.072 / 12.8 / 14.4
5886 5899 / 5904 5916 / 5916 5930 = -0.077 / 11.3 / 14.5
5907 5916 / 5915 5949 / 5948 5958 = -0.016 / 14.3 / 14.1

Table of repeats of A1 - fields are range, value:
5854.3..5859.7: 13.7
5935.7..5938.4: 13.9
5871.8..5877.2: 14.3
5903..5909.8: 14.2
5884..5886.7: 12.8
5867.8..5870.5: 14.3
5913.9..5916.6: 14.2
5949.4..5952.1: 14.3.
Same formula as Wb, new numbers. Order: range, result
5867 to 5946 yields 13.7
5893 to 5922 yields 13.5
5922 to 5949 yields 14.3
